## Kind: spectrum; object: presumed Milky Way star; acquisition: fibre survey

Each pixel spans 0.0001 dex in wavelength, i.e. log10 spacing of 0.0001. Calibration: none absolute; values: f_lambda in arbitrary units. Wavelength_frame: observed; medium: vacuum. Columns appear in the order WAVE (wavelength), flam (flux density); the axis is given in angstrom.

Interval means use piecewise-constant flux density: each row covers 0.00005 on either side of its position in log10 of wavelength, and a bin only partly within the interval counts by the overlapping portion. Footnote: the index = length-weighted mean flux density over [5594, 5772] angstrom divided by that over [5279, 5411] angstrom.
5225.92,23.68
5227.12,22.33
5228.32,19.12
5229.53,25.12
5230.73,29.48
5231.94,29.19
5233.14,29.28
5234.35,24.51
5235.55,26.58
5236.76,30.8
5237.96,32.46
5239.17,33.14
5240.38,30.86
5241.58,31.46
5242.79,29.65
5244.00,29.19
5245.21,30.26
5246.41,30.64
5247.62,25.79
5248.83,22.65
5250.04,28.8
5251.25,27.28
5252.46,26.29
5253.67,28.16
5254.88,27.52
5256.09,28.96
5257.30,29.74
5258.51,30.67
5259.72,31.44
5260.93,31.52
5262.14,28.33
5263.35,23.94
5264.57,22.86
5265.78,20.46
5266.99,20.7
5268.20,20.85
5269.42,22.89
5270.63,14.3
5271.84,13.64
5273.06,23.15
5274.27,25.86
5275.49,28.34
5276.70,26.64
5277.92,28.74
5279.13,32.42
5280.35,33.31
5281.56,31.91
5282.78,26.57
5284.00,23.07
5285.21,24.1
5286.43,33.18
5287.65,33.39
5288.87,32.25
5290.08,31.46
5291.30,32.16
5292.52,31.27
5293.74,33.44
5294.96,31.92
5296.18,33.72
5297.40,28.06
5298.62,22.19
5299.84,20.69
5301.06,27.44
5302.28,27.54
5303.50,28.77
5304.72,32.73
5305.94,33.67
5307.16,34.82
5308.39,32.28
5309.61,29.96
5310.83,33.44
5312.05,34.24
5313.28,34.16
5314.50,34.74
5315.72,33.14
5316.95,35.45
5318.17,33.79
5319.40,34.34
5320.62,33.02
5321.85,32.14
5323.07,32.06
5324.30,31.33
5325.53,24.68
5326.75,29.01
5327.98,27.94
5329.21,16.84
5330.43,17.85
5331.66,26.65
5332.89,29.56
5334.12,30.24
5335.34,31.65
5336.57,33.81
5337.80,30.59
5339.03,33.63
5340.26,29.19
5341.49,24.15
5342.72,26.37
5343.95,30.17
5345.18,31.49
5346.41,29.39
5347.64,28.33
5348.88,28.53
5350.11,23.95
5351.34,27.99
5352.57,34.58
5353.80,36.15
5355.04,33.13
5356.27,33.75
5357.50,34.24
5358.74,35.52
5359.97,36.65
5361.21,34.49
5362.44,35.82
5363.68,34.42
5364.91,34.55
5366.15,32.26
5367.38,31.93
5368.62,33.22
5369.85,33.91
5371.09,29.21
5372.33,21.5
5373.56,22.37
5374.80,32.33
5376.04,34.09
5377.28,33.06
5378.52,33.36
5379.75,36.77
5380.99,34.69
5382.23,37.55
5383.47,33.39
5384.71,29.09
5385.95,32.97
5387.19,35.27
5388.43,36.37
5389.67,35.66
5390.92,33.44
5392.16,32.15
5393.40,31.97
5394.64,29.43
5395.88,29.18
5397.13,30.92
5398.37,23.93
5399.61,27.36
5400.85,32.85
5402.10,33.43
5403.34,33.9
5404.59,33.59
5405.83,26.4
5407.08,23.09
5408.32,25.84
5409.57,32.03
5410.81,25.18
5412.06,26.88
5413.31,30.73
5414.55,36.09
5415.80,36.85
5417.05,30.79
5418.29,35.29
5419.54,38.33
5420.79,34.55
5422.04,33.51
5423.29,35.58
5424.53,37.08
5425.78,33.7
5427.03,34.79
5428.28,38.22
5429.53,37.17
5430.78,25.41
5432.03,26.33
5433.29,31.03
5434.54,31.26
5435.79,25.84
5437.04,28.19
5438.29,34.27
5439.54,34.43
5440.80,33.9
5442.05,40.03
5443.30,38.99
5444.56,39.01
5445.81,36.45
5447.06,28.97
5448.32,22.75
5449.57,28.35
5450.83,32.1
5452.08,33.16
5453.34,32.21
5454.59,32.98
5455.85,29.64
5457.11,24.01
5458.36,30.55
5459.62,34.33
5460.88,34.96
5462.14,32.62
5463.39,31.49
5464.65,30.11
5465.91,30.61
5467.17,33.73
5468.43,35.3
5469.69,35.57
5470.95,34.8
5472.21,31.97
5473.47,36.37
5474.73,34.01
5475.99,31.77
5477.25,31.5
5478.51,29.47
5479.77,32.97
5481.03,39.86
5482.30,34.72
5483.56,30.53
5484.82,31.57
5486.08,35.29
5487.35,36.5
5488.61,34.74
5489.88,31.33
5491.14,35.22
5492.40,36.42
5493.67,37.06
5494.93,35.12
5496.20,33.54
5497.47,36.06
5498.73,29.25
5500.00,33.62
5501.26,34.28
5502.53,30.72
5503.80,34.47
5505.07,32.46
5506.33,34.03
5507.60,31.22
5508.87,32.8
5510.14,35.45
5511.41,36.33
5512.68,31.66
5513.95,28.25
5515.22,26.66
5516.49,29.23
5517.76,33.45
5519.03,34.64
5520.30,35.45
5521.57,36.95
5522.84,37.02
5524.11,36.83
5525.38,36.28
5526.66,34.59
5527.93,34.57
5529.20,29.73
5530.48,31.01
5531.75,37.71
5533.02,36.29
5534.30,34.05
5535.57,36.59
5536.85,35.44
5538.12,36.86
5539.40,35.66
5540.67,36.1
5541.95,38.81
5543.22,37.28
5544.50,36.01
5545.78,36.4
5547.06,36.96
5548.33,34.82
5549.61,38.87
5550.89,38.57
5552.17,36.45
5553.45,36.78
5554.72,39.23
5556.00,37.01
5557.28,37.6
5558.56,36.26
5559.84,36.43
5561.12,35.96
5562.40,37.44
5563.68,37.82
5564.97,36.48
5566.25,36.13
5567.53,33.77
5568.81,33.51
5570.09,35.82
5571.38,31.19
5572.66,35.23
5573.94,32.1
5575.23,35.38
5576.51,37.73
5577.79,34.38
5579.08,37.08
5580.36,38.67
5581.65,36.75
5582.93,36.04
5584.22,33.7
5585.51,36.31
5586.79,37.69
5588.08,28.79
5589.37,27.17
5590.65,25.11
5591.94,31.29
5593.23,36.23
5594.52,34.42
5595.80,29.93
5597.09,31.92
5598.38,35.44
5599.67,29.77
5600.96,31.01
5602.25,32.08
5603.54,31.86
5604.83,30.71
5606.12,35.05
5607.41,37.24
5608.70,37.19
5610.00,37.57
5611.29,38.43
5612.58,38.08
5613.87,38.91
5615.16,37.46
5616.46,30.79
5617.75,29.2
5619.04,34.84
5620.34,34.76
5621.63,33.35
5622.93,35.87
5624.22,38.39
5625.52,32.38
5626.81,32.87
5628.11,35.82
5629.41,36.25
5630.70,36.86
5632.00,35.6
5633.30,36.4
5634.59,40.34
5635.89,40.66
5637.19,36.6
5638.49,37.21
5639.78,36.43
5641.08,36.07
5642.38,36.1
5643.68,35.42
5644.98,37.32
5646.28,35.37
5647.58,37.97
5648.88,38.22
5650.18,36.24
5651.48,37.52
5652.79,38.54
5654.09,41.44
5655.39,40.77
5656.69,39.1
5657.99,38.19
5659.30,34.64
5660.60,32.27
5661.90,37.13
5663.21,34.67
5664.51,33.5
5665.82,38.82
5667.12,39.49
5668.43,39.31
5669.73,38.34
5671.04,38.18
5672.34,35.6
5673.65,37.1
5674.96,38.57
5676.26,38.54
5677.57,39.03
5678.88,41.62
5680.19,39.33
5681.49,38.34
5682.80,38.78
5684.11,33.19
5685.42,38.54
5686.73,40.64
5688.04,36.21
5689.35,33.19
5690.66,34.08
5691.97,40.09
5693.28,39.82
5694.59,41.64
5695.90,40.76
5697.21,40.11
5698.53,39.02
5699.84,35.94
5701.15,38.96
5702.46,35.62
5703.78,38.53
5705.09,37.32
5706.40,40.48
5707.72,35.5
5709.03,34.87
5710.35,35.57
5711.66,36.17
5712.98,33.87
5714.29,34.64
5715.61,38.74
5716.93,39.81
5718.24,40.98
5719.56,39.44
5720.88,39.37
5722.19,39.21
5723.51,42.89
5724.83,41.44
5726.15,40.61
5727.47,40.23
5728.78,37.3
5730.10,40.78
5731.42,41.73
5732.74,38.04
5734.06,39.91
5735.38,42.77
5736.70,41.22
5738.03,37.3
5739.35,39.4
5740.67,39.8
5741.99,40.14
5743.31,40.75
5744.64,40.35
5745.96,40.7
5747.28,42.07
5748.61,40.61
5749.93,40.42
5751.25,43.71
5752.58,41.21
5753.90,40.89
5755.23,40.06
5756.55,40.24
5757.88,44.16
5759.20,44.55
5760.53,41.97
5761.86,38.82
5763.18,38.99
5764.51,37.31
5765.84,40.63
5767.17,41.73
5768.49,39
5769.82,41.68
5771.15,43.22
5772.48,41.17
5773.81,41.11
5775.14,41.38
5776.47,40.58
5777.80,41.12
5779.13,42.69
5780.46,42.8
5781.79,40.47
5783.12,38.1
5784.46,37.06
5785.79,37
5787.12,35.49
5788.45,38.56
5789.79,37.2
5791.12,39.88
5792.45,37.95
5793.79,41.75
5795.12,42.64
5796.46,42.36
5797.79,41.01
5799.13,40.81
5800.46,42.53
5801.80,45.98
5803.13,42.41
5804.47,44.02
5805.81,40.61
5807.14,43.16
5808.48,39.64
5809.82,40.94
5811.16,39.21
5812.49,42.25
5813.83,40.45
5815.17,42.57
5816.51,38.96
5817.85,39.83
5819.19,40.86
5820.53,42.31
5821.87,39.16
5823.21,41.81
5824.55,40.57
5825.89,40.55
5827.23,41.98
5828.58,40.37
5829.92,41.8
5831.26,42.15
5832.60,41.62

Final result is 1.2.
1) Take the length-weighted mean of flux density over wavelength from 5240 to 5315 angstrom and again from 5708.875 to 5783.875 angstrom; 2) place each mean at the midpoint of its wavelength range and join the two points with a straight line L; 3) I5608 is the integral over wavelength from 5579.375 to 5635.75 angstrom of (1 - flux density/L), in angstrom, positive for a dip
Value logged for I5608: 3.4 angstrom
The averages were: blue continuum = 28.4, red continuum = 40.2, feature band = 34.5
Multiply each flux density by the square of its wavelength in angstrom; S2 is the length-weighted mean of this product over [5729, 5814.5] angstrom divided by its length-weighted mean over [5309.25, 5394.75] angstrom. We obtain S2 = 1.50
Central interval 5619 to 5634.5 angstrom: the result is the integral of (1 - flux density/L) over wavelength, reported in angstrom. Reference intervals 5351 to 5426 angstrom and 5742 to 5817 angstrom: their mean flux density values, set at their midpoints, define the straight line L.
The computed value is 0.8 angstrom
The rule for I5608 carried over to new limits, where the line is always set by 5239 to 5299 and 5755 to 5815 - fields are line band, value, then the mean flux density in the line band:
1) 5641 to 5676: 0.3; 37.3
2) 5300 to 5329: -2.5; 31.4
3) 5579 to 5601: 1.7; 33.1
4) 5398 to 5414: 1.2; 29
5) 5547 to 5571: -1.0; 36.6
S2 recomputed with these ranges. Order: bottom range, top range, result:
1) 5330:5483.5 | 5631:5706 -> 1.30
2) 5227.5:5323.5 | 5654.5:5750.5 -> 1.56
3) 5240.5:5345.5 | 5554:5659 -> 1.39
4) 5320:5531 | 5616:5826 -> 1.35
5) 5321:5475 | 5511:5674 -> 1.20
